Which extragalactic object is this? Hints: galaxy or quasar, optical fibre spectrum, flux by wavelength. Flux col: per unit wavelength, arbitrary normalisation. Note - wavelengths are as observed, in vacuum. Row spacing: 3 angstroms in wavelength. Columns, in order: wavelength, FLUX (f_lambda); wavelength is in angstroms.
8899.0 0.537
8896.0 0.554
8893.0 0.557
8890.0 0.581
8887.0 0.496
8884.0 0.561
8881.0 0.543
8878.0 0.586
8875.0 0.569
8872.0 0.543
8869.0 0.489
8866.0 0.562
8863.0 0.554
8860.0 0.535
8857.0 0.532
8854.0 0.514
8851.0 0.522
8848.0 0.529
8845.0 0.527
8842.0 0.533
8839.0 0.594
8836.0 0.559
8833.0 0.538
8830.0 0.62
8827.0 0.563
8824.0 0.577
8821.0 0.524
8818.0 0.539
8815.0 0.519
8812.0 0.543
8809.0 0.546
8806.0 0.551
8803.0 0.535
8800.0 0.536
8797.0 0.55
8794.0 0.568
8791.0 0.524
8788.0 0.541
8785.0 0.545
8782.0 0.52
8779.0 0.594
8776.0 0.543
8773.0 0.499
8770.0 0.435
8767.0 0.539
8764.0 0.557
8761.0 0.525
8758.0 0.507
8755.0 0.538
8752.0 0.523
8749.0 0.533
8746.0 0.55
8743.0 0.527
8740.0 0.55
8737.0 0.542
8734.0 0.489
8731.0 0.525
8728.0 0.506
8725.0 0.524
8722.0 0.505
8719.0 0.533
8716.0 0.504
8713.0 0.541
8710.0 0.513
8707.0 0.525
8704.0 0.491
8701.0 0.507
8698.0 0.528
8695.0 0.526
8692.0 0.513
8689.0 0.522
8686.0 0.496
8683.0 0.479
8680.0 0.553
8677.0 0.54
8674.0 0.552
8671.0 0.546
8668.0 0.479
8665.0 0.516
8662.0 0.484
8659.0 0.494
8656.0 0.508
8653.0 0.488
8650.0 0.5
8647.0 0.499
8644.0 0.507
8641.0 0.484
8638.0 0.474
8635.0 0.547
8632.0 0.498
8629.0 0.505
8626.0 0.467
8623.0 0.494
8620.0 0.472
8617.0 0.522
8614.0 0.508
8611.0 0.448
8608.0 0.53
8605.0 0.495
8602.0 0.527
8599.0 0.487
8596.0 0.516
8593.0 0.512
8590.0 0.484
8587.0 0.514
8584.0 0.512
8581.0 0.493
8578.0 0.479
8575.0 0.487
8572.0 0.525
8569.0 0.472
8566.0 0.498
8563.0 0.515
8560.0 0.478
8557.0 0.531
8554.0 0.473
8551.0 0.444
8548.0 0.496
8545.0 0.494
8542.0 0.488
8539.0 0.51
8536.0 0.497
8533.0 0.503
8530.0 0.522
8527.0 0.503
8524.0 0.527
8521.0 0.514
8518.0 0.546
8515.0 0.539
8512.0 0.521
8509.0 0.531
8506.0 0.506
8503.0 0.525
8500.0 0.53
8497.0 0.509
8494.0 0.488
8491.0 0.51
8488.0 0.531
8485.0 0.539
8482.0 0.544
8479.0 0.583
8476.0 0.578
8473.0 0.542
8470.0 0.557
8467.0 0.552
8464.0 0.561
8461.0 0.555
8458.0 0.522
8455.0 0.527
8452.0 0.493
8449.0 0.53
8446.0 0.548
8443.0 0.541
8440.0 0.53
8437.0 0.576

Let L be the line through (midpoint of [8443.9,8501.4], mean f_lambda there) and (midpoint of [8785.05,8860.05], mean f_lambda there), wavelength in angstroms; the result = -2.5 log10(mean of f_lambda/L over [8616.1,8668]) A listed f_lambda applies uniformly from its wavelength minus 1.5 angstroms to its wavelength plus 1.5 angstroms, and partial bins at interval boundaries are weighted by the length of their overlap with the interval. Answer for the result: 0.09 mag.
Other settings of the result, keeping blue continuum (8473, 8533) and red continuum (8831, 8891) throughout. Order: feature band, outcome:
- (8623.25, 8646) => 0.077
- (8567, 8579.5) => 0.086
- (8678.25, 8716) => 0.043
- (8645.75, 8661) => 0.079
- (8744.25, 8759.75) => 0.018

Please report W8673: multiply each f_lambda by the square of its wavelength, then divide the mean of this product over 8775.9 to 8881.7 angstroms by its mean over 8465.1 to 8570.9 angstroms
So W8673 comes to 1.14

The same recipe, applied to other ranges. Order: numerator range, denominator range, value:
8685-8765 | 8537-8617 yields 1.09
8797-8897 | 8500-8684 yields 1.15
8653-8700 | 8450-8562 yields 1.03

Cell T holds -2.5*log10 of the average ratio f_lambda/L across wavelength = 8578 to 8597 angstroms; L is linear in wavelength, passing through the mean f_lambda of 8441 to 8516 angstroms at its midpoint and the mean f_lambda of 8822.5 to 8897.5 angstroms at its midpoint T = 0.075 mag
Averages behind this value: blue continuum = 0.534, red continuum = 0.55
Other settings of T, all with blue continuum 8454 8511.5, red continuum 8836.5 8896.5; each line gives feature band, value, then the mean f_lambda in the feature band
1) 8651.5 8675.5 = 0.07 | 0.508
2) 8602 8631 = 0.09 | 0.495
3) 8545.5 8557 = 0.12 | 0.481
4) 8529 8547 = 0.07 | 0.502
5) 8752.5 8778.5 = 0.04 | 0.521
